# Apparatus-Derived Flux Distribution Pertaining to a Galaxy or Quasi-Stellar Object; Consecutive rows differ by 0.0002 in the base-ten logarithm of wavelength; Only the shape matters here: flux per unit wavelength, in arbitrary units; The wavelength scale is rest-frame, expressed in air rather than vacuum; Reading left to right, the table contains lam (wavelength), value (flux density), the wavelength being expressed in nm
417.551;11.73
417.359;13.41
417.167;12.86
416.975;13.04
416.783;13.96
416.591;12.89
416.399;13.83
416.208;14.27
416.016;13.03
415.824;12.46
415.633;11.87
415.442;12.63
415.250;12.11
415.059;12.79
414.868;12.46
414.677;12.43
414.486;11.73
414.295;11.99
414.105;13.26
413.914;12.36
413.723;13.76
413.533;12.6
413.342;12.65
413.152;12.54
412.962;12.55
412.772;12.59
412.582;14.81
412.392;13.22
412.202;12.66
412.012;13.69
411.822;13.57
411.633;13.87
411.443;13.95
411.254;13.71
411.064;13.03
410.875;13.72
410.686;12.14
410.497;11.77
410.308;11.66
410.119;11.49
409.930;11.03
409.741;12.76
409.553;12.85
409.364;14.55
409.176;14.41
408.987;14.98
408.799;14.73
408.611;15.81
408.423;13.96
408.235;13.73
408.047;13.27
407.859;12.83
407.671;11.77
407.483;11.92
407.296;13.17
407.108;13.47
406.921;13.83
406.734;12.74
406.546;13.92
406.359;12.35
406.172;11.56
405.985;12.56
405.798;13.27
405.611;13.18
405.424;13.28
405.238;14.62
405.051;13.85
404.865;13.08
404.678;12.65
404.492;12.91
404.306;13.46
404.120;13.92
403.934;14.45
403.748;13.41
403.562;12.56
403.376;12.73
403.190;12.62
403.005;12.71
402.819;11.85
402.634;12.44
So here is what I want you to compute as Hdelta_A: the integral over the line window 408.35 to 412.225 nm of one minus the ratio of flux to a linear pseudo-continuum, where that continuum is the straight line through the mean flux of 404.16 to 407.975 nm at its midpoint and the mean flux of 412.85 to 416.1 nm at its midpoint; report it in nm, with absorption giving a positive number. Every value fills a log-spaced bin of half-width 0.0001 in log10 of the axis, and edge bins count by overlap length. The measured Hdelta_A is -0.172 nm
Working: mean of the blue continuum 13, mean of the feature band 13.4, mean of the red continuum 12.5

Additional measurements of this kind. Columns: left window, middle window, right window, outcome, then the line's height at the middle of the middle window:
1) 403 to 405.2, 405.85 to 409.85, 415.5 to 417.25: -0.050 nm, 13.2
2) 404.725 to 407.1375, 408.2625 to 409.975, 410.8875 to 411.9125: -0.067 nm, 13.5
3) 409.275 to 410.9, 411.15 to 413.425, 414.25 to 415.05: -0.187 nm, 12.3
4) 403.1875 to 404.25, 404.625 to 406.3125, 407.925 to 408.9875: 0.073 nm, 13.7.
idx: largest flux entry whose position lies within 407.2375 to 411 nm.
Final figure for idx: 15.81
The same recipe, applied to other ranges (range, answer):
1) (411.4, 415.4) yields 14.81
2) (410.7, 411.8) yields 13.95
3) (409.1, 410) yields 14.55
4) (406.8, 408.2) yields 13.83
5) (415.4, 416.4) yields 14.27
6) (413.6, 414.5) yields 13.76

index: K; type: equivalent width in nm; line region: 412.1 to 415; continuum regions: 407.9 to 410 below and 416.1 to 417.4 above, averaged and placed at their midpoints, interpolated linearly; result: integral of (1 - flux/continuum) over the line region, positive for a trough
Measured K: 0.179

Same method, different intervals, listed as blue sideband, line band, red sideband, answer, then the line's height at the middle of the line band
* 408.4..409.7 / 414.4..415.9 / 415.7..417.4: 0.13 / 13.5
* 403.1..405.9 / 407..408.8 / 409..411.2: -0.06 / 13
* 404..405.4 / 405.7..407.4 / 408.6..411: 0.05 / 13.4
